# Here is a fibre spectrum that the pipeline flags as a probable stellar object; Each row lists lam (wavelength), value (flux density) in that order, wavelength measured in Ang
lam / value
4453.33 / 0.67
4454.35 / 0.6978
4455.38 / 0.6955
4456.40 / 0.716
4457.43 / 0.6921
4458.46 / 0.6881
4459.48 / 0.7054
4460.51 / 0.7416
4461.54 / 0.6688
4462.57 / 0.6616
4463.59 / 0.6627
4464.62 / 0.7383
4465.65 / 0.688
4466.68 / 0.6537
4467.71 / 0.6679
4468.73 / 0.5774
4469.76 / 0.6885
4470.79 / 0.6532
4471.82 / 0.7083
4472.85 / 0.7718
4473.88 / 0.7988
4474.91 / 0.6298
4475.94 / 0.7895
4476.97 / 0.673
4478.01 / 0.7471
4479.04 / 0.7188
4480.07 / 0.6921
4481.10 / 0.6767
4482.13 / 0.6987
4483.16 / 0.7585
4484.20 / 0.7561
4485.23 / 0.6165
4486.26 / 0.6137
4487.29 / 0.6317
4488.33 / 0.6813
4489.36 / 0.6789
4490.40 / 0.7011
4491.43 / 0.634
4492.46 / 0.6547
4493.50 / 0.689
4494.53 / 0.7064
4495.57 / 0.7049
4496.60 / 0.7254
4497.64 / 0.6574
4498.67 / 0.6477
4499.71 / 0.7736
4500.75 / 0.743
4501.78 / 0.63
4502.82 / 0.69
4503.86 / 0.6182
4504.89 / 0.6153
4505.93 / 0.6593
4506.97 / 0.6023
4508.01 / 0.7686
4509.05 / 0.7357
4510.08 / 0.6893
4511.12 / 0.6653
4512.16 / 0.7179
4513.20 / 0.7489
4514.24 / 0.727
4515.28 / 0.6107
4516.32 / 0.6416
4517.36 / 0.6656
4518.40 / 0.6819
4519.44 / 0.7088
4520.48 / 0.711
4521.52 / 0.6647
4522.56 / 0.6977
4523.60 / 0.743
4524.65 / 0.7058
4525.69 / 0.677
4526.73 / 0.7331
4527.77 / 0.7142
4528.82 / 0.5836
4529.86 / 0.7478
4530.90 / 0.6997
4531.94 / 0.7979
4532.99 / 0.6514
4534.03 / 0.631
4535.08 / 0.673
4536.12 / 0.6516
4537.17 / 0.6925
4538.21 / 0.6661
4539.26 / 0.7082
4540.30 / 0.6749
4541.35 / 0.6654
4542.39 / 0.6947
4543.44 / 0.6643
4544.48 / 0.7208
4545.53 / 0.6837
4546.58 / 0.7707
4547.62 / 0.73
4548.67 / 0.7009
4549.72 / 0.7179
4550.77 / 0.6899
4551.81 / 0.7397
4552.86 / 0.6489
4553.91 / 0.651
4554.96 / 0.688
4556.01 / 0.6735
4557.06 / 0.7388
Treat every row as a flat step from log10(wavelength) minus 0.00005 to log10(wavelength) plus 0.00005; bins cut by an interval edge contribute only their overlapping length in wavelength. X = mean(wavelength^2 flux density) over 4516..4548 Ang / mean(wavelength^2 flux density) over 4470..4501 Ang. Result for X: 1.01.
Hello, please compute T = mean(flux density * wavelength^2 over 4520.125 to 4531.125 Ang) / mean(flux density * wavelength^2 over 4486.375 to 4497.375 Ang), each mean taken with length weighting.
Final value 1.0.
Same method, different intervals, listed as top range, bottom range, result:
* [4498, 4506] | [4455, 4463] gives 0.98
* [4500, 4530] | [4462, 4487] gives 1.01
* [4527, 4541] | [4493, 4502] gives 0.99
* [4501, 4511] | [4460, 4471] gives 1.01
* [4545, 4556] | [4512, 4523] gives 1.03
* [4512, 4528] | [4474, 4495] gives 1.03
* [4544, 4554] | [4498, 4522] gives 1.05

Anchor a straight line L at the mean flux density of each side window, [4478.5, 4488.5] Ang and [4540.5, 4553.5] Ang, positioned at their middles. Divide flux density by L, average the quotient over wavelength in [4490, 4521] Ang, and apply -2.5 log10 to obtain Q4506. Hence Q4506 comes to 0.01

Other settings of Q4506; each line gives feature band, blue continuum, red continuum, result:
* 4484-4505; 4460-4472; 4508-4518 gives 0.02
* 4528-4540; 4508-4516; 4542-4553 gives 0.04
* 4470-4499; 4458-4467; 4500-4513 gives -0.01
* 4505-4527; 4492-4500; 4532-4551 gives 0.00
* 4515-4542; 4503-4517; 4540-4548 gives 0.01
